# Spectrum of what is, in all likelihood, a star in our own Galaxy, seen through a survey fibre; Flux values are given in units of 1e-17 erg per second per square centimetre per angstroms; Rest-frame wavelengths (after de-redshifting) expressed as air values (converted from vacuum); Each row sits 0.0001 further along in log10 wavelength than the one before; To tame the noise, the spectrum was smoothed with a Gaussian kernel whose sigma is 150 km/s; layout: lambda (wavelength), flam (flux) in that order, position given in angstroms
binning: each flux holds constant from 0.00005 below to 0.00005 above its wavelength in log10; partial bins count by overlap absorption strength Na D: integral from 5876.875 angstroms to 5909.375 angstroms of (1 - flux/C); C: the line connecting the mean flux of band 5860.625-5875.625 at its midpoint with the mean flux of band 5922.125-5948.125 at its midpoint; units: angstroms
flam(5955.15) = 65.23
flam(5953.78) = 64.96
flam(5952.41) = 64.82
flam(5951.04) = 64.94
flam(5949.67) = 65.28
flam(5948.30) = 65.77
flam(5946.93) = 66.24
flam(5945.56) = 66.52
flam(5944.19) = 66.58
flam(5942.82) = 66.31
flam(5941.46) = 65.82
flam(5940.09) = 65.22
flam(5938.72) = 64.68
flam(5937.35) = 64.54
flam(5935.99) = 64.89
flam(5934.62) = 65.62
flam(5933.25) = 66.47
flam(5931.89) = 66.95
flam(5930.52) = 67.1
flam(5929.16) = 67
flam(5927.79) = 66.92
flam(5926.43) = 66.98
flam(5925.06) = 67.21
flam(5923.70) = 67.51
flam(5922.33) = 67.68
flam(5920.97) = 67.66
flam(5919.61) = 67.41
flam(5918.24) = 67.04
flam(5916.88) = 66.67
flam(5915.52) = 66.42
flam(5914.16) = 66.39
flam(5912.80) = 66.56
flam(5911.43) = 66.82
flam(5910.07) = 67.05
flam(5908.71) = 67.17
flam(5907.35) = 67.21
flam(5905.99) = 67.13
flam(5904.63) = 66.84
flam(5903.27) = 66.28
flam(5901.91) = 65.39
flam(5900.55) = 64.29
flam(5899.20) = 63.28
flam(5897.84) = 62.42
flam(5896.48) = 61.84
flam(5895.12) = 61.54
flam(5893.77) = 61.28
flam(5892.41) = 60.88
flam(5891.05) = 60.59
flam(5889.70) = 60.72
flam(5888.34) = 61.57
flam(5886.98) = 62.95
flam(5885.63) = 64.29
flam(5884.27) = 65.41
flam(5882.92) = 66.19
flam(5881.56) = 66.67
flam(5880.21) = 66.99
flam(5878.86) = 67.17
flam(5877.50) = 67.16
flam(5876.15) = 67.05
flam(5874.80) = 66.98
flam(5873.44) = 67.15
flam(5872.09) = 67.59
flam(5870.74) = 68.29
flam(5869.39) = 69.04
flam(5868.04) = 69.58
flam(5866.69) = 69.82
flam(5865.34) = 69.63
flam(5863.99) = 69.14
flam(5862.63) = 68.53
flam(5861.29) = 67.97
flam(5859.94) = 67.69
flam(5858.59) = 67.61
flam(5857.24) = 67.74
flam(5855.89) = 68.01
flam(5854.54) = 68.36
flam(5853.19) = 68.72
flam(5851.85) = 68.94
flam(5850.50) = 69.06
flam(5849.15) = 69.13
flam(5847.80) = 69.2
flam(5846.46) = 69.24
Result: 1.59 angstroms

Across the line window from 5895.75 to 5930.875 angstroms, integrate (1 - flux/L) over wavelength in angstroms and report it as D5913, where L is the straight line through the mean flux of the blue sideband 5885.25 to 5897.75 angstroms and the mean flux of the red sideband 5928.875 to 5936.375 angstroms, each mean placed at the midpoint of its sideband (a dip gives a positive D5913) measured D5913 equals -1.2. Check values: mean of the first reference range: 61.7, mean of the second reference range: 66.4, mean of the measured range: 66.3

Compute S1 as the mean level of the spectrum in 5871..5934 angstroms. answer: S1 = 65.7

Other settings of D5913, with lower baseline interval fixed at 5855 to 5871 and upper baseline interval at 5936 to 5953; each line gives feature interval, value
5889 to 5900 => 0.95 angstroms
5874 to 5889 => 0.49 angstroms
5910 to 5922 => -0.05 angstroms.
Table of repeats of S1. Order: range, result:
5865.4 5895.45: 65.5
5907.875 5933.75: 67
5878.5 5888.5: 65.3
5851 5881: 68.2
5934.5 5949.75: 65.6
